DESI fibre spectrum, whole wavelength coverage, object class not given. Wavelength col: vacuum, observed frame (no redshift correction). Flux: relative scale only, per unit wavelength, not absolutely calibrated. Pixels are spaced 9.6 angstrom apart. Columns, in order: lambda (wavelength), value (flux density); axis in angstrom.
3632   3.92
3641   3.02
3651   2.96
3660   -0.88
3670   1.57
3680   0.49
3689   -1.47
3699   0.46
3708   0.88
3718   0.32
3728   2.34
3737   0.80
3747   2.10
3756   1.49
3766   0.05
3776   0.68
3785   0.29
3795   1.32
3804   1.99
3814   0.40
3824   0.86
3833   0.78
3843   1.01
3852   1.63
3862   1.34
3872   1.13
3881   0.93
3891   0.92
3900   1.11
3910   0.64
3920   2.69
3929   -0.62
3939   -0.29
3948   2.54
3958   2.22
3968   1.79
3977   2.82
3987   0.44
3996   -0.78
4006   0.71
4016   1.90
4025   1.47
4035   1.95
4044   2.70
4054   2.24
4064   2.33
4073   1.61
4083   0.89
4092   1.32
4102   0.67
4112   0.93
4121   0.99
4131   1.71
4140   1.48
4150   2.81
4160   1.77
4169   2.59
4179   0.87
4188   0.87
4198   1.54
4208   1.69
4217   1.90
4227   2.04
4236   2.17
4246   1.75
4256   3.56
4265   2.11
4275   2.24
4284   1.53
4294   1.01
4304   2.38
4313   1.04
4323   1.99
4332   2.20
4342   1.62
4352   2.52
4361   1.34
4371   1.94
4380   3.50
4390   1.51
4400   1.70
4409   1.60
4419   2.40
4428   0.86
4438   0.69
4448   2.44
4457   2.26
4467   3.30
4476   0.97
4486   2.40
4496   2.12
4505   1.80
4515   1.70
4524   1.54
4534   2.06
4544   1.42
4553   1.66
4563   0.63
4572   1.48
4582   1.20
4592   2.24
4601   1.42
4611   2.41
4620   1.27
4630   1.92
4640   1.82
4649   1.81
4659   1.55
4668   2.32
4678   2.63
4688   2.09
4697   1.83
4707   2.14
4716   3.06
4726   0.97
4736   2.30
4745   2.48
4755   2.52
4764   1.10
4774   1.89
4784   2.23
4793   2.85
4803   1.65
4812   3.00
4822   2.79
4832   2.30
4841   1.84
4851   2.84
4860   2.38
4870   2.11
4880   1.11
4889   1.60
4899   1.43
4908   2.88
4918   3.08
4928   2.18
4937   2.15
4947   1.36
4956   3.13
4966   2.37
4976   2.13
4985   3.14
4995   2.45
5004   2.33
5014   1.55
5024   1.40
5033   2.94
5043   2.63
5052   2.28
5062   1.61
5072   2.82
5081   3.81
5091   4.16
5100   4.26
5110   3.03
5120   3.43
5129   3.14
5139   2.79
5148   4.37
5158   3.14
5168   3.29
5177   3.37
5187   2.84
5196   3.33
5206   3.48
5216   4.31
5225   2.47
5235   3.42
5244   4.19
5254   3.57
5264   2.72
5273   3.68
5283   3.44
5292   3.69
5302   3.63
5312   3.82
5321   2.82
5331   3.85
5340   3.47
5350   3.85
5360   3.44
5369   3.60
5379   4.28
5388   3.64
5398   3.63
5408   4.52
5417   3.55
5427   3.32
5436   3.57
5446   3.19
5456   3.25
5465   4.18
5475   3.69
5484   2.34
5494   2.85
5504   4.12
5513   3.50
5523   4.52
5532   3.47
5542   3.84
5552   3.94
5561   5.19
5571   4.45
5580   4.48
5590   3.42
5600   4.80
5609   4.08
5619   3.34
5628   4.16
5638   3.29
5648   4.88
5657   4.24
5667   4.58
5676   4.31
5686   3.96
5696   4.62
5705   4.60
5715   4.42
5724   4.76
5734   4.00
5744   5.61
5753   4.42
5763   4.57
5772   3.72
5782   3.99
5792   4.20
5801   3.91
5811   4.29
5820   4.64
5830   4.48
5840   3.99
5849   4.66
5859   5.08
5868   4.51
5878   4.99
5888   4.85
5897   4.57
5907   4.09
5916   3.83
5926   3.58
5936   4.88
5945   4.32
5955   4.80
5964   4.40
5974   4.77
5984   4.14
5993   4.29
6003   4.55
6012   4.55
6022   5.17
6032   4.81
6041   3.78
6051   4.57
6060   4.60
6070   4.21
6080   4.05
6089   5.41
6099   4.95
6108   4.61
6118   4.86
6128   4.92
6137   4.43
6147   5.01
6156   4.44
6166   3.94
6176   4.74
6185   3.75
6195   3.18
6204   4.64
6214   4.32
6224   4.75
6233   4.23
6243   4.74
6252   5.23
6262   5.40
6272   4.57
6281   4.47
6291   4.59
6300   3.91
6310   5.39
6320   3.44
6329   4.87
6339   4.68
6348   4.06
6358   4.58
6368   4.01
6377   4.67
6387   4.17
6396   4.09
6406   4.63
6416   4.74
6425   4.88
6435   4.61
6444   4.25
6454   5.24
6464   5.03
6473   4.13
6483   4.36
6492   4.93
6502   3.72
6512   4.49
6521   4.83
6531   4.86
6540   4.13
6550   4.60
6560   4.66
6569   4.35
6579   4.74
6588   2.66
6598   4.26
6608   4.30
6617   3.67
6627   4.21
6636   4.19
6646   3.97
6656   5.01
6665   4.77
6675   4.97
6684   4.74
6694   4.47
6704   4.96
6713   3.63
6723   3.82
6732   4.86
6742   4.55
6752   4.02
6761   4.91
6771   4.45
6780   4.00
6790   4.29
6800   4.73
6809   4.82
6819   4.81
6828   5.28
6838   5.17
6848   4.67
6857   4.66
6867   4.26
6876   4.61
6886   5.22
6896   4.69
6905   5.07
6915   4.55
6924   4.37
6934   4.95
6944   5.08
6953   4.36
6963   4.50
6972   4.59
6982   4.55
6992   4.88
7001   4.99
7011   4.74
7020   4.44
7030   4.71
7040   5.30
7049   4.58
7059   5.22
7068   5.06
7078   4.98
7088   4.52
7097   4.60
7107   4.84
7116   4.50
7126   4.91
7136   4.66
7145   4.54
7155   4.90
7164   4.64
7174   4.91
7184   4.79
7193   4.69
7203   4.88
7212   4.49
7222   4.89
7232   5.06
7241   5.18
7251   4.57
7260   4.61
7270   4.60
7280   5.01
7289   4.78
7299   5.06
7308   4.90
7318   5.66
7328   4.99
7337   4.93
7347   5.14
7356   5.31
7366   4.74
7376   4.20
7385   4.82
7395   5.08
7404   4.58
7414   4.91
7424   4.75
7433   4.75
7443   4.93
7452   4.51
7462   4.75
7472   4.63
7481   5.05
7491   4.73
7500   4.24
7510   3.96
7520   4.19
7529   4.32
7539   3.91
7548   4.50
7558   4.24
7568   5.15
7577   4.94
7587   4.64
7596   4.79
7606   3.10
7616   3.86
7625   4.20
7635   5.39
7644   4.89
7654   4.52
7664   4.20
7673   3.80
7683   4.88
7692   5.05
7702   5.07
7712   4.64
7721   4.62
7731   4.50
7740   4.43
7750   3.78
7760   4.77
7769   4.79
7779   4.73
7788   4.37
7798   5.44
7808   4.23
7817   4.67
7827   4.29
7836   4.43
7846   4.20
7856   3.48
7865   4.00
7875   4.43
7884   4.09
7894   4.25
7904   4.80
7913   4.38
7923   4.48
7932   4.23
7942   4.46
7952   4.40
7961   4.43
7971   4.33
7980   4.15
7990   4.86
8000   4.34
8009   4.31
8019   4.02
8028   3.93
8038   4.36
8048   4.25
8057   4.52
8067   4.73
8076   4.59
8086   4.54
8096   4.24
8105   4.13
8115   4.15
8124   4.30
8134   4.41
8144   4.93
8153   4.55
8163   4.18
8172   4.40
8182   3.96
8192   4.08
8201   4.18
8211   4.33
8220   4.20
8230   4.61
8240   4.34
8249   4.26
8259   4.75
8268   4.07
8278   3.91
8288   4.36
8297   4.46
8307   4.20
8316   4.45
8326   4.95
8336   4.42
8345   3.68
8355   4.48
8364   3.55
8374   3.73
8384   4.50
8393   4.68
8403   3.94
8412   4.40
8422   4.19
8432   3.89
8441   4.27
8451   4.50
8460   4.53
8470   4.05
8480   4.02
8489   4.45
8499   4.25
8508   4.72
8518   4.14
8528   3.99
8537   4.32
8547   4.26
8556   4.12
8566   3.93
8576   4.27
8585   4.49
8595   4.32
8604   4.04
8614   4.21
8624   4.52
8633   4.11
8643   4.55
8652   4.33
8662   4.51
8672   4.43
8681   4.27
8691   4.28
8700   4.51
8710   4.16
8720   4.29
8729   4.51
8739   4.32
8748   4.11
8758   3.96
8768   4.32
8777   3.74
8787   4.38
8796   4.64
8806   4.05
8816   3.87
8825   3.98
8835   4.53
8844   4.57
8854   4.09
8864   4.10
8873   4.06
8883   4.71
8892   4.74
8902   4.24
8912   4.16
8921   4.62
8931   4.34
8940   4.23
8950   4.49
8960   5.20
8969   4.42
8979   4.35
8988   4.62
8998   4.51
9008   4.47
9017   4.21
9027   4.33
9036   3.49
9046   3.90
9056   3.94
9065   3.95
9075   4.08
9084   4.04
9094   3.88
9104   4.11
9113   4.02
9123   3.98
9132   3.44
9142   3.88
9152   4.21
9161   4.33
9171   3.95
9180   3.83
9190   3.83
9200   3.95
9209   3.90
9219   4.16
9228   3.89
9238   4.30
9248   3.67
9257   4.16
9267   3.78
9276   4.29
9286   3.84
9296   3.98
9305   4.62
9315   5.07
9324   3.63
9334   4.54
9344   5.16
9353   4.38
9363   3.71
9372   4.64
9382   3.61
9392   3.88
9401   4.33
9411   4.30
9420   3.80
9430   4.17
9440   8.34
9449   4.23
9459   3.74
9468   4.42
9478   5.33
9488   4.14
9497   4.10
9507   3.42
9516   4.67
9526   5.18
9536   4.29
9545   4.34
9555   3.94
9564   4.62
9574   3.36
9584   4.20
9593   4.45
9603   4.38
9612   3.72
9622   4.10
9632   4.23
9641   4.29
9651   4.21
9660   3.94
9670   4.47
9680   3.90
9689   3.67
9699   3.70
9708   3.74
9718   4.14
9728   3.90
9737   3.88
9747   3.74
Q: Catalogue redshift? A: 0.27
